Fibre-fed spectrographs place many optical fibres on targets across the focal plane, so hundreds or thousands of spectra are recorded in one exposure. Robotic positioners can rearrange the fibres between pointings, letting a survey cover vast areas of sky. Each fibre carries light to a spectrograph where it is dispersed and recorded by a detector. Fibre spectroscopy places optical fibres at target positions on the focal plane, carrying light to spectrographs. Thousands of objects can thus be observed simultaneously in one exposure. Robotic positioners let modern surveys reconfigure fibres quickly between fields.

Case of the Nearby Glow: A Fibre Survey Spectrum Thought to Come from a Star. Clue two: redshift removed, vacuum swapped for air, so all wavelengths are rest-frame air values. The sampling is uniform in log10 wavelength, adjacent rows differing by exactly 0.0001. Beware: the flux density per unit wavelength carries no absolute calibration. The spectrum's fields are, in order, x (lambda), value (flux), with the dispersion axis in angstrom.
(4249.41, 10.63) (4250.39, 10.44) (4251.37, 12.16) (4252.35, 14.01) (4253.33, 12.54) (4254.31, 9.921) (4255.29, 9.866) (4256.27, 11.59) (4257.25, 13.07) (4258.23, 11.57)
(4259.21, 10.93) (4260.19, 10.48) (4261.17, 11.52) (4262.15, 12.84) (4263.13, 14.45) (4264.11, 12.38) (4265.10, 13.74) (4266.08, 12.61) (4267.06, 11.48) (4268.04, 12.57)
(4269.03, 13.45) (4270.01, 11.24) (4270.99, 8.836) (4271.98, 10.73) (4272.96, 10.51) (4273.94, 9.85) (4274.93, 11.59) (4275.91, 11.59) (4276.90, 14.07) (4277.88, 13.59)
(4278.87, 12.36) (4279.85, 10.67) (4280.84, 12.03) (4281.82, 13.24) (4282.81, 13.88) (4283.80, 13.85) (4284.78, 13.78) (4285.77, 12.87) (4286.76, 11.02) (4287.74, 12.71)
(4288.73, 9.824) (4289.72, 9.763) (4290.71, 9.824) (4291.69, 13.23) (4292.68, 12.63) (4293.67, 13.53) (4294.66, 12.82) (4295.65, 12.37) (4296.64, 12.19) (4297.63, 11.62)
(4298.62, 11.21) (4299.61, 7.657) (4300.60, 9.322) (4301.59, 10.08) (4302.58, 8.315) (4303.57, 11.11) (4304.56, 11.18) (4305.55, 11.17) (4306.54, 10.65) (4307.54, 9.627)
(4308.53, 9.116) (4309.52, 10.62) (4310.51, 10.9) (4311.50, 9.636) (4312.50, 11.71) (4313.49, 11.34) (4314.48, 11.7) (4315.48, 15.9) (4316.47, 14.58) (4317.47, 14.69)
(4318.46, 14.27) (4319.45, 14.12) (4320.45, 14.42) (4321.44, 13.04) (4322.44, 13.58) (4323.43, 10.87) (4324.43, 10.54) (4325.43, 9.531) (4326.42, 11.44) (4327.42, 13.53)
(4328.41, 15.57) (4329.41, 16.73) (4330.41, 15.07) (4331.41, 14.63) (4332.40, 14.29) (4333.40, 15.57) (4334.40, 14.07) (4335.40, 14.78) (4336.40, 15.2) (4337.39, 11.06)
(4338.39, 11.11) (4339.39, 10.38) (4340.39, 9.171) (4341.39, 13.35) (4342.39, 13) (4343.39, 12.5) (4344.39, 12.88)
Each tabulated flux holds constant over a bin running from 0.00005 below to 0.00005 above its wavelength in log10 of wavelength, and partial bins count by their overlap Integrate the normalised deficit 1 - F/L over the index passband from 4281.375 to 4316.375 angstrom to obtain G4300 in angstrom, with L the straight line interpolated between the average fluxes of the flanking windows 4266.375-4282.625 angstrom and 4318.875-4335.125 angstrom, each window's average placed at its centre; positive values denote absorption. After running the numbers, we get 3.1 angstrom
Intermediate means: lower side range 11.8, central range 11.5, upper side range 13.6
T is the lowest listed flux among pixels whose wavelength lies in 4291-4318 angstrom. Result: 7.657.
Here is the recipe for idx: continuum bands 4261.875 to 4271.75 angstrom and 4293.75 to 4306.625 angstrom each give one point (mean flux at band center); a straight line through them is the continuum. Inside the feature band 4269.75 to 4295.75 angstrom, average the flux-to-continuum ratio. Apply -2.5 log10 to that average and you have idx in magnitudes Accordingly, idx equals -0.03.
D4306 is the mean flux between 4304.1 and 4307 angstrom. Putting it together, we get 11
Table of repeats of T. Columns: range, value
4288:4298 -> 9.763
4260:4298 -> 8.836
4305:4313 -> 9.116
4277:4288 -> 10.67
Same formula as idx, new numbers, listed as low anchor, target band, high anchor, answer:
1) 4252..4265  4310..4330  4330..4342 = 0.00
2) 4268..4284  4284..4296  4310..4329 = 0.01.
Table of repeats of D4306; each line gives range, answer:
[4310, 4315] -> 11.1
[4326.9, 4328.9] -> 14.5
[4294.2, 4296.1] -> 12.6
